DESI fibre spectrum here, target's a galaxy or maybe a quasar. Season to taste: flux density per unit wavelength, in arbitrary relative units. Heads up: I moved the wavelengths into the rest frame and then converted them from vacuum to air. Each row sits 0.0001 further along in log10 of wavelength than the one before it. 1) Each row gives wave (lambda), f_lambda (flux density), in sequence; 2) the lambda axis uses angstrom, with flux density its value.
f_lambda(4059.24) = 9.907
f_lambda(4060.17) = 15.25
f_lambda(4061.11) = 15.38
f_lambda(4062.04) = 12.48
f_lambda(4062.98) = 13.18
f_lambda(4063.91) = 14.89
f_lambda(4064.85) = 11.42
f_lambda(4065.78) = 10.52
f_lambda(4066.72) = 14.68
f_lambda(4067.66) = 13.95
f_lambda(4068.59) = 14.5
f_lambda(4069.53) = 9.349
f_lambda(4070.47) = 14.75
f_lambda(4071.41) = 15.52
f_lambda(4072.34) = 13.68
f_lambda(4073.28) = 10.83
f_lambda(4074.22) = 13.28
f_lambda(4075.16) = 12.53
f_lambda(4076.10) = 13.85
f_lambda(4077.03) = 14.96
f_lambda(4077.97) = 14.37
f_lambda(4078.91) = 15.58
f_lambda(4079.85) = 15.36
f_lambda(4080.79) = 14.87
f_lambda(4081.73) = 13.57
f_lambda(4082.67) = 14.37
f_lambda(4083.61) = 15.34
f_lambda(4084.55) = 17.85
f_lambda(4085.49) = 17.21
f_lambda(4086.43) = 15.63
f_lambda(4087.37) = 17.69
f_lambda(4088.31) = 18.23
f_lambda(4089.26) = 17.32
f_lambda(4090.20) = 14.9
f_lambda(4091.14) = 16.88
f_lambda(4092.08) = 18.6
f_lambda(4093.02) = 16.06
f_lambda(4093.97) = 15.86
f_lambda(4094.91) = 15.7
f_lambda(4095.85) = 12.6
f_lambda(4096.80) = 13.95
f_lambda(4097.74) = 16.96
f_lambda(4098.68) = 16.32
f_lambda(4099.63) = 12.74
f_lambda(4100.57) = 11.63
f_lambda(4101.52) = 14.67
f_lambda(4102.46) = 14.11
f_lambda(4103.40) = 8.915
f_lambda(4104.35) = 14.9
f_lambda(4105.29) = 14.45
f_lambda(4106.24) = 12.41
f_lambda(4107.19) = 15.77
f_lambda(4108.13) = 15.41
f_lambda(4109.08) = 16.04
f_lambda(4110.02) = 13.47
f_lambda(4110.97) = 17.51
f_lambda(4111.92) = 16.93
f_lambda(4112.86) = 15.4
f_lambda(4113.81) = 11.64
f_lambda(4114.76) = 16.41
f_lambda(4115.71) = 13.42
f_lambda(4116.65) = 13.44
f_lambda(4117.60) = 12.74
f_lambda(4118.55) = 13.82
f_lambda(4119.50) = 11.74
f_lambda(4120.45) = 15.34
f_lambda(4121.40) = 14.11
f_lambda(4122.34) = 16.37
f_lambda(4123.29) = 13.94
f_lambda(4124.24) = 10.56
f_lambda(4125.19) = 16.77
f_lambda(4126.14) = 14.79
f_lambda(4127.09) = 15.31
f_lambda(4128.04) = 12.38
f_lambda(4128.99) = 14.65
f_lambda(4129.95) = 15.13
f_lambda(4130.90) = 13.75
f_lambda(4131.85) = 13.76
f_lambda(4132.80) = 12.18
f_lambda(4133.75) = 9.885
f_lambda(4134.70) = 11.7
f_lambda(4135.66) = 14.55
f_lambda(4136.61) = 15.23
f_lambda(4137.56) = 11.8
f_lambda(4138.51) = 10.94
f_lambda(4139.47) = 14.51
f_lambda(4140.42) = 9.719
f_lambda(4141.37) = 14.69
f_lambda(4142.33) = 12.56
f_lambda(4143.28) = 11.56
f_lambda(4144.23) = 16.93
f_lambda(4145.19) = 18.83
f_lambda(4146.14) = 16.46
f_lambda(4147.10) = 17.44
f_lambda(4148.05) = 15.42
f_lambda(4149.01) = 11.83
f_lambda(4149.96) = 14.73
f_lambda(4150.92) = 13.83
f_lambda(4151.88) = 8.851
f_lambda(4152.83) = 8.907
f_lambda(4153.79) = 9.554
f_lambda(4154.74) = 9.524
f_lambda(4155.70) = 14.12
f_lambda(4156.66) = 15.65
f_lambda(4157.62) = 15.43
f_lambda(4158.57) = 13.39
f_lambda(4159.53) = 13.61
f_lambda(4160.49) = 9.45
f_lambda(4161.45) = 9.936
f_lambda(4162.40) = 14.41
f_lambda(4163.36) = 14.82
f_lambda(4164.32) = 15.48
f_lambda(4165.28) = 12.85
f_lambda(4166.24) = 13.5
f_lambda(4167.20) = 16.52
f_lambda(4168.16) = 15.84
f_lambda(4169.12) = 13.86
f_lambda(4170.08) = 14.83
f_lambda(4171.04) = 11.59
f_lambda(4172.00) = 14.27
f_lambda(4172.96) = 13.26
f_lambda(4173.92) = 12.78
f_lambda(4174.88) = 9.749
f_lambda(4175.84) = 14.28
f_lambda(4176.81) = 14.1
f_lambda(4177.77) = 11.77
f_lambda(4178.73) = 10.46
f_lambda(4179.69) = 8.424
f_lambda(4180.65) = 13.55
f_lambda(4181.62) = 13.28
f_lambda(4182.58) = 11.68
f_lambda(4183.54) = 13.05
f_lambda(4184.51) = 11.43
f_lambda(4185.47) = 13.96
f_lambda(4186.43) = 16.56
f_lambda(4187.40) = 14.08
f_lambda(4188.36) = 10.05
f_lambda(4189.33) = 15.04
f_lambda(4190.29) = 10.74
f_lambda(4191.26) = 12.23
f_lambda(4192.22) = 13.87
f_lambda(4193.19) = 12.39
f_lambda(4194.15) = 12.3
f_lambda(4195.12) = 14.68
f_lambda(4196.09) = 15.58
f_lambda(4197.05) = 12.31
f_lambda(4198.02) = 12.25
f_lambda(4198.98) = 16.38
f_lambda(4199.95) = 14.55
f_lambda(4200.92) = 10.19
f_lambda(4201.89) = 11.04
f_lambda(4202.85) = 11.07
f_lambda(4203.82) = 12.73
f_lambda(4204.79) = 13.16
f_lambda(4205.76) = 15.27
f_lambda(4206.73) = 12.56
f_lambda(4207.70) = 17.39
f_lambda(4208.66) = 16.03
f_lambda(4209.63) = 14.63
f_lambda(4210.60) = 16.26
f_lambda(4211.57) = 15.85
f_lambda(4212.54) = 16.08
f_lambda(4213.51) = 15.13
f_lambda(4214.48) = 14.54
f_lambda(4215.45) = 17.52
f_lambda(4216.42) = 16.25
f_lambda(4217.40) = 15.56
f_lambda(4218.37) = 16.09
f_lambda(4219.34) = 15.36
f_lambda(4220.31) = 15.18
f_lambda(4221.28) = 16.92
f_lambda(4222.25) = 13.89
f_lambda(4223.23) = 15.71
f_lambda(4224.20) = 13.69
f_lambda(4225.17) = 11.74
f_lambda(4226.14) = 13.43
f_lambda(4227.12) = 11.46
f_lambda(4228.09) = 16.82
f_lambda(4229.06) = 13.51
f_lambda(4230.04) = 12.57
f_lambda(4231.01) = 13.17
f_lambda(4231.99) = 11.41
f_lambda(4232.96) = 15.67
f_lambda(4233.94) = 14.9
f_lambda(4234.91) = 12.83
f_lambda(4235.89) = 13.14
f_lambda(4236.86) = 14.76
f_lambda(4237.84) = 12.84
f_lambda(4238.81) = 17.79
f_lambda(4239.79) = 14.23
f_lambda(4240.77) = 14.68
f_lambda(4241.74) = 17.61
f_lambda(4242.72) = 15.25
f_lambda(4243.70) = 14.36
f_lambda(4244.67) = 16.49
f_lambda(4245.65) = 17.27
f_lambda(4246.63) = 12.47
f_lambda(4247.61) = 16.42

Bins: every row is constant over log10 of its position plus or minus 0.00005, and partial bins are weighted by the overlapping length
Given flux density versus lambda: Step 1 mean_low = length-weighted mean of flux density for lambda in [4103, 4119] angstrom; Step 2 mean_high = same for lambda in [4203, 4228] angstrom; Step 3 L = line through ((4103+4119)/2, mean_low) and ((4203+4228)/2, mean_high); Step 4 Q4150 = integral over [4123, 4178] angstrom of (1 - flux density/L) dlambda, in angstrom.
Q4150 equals 4.1 angstrom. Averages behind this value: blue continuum 14.3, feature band 13.4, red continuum 14.9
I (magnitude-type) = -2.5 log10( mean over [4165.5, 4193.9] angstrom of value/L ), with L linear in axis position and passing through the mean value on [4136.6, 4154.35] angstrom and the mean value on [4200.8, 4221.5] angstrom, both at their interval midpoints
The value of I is 0.09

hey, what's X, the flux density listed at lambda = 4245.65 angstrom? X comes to 17.27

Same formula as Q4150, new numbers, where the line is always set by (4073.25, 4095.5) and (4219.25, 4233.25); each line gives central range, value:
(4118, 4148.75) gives 2.1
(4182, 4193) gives 1.1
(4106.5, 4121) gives 0.6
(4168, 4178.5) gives 1.0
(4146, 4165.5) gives 2.2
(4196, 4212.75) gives 0.2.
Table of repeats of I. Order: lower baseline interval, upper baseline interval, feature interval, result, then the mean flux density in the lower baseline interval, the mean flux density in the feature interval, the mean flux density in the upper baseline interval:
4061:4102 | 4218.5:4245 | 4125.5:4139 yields 0.10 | 14.6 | 13.3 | 14.4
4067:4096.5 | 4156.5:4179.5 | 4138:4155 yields 0.05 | 15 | 13.2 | 13.3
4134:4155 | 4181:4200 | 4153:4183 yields 0.03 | 13.2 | 12.9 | 13.3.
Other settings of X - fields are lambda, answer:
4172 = 14.27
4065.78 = 10.52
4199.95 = 14.55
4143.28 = 11.56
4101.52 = 14.67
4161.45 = 9.936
